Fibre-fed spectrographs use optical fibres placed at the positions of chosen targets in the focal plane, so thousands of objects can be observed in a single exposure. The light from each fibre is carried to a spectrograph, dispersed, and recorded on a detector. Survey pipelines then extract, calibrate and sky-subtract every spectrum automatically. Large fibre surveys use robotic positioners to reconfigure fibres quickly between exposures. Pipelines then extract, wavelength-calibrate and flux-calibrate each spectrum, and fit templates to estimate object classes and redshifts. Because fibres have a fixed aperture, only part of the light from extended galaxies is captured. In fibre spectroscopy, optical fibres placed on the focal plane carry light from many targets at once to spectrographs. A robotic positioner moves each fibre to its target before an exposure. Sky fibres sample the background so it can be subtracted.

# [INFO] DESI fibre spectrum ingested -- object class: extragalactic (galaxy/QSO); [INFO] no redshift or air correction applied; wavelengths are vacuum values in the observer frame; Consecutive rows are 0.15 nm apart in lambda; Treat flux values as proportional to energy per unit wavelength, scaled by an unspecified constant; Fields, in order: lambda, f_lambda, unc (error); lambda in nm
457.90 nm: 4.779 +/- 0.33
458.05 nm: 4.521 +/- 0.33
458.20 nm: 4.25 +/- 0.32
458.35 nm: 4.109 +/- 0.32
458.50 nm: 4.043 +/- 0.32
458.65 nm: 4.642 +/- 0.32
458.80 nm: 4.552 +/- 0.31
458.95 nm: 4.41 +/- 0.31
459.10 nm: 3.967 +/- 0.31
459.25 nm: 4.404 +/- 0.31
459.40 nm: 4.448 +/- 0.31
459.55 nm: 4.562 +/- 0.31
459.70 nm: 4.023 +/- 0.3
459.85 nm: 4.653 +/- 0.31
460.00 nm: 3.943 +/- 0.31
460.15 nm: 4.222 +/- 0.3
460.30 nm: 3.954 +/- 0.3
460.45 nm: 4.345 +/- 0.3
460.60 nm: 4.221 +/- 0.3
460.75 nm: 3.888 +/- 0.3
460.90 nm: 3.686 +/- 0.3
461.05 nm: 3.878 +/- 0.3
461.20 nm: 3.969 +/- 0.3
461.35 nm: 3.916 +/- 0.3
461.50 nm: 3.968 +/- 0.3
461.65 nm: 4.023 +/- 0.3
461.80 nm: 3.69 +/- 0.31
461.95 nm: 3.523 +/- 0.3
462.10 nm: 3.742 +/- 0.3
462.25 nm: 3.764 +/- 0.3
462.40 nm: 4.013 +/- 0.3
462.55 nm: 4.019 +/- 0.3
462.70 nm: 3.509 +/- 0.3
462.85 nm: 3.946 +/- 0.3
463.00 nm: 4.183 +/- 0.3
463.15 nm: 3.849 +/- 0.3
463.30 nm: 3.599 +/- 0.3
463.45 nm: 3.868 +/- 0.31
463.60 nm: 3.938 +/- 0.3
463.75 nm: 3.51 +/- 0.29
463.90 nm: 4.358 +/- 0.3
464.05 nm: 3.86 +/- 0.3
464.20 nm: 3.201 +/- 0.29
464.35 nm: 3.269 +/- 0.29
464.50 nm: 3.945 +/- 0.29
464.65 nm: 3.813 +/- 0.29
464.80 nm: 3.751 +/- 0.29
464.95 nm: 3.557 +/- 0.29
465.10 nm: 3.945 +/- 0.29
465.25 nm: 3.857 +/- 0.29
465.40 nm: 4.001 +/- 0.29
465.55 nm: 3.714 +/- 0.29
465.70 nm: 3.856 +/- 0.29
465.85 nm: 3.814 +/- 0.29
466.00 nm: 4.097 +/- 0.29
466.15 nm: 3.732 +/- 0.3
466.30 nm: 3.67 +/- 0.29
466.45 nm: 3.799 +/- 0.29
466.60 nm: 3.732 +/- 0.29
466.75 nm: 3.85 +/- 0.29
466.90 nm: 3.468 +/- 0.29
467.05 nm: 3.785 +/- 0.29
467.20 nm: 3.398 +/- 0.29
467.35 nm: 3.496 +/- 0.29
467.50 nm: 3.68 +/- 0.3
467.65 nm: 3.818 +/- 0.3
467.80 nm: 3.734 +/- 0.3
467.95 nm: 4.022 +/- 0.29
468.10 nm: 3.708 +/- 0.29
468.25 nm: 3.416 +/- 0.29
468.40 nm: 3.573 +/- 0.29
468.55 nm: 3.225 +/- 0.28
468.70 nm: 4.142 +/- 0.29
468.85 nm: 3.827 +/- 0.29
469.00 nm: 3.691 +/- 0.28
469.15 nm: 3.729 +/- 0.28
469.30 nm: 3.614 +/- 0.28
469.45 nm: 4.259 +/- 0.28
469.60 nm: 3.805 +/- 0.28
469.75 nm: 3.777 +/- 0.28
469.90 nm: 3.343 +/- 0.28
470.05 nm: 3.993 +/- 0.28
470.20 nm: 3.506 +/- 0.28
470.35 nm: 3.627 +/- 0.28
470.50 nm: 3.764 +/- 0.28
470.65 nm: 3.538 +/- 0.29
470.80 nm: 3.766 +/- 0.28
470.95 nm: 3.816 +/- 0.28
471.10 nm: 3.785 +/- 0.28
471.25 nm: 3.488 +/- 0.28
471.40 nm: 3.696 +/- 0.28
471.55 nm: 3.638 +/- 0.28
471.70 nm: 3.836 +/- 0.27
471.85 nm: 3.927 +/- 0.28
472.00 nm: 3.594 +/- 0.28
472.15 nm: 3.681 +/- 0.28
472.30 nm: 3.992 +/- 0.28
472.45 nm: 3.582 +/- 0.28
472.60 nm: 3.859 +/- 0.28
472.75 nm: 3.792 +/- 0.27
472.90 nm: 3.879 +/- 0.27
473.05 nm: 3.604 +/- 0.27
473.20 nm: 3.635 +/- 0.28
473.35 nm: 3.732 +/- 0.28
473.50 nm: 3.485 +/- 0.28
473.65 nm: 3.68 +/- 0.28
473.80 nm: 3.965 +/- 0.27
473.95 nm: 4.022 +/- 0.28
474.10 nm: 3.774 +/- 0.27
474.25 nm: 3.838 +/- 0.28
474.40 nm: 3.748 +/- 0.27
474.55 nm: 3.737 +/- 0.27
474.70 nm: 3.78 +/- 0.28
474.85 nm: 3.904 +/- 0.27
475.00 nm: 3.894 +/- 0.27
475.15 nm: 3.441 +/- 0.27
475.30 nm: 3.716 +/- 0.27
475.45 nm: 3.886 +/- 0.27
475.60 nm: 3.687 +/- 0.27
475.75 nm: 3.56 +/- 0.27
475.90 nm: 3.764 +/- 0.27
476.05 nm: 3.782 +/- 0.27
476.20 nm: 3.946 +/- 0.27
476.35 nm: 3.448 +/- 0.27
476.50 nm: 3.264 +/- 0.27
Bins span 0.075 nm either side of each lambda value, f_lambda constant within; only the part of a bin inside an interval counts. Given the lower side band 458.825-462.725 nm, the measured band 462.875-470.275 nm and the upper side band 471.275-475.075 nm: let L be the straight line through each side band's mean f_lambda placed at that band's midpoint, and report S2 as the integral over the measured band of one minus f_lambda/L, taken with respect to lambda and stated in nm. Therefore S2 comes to 0.31 nm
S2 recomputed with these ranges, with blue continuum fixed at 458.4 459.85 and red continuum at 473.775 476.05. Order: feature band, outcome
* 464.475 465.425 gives 0.07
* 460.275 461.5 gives 0.09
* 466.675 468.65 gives 0.20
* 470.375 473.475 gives 0.13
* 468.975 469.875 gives 0.04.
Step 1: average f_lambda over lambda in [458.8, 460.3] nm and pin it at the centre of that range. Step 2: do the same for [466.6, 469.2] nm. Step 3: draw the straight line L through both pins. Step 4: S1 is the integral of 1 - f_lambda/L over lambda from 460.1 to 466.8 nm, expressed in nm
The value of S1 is 0.26 nm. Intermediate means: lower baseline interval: 4.29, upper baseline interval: 3.68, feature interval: 3.84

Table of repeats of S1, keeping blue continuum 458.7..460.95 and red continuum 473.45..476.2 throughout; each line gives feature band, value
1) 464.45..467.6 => 0.218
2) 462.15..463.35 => 0.080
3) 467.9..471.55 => 0.200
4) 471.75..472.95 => 0.017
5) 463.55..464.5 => 0.092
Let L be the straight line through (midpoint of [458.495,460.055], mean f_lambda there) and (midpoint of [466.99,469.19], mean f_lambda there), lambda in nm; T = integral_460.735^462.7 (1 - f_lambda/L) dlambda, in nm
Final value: 0.15 nm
